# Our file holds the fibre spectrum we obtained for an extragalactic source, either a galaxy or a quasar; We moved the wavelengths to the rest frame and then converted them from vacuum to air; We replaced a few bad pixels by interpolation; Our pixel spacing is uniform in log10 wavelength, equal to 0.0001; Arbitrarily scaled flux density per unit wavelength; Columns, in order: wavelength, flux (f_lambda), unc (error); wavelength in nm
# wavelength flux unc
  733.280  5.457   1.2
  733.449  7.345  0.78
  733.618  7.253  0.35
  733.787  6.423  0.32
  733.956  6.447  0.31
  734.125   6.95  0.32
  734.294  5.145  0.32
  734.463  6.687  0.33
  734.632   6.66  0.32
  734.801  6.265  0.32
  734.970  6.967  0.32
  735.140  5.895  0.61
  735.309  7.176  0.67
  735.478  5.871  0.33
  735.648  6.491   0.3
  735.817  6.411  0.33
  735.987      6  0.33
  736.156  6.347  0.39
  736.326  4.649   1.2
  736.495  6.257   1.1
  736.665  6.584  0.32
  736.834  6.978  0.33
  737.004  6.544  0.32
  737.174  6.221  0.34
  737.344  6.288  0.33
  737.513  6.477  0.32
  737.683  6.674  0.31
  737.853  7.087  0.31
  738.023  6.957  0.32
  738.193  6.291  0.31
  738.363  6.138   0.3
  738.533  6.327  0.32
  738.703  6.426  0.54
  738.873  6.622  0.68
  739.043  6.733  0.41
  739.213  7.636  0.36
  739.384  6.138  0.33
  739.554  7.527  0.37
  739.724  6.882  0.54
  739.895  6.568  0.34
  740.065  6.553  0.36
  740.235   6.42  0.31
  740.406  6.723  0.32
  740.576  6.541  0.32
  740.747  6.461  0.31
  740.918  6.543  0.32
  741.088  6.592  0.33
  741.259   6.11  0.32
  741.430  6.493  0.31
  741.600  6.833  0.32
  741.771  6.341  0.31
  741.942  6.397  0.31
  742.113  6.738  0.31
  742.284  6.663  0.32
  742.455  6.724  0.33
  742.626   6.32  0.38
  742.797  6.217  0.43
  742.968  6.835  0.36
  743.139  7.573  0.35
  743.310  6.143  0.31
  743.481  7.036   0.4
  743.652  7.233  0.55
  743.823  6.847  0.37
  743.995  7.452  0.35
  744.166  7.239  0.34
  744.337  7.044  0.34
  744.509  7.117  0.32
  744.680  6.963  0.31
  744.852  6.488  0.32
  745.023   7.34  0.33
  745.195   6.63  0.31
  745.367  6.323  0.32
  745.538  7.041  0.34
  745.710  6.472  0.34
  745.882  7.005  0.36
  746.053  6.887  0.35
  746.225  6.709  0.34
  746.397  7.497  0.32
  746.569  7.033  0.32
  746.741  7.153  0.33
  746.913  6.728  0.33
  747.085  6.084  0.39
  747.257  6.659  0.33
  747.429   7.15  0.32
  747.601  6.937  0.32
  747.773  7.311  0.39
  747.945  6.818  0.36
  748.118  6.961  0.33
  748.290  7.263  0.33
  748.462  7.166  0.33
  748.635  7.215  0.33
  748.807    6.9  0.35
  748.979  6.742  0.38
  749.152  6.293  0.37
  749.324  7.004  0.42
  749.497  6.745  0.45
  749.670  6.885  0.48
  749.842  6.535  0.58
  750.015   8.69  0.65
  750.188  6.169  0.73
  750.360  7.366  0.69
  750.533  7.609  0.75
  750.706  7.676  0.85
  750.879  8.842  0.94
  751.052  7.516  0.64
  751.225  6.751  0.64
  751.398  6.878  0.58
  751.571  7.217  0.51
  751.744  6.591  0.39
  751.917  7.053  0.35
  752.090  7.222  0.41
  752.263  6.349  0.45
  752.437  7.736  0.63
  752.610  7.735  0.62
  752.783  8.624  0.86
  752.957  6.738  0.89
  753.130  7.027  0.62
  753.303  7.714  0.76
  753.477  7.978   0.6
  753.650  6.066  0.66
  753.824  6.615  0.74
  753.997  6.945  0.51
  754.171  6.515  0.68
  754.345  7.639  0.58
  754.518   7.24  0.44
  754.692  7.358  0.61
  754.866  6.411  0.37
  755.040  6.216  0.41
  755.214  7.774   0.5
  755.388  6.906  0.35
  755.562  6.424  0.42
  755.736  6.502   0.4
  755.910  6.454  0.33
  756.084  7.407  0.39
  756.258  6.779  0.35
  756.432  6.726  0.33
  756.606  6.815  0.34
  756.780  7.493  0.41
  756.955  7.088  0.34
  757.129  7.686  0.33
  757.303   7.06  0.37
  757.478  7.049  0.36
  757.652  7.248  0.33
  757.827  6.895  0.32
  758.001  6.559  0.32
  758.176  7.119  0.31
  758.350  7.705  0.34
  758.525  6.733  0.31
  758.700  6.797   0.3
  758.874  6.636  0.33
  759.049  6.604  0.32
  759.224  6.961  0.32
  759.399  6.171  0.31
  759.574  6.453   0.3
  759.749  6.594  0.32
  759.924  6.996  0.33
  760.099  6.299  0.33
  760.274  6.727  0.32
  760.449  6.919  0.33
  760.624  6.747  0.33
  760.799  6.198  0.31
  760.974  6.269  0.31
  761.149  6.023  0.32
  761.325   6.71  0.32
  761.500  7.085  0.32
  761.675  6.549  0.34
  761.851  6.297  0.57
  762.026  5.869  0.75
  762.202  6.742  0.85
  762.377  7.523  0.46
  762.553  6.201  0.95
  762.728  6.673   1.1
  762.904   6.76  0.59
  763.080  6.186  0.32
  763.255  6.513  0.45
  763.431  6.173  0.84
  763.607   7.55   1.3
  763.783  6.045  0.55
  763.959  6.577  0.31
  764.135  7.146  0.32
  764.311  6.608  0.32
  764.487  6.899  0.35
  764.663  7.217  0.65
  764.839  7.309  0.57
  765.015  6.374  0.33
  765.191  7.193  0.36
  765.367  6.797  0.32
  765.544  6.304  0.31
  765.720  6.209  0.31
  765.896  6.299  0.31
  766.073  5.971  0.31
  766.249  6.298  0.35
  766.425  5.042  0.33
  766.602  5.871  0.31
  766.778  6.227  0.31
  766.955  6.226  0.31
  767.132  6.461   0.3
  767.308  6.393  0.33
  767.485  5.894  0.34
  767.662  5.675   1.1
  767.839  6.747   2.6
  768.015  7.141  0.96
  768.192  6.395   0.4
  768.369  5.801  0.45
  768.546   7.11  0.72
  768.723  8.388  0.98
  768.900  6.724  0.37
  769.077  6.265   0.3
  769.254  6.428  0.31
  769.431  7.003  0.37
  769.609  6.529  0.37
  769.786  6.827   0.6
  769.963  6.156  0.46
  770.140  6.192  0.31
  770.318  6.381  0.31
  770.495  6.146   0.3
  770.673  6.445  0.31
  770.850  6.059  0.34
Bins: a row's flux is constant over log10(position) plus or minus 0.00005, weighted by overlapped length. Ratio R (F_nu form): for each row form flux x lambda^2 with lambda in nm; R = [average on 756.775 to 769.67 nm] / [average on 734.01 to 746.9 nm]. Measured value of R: 1.1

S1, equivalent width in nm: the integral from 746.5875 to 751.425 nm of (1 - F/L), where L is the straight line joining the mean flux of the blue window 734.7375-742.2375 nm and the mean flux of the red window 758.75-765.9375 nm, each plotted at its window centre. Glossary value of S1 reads -0.38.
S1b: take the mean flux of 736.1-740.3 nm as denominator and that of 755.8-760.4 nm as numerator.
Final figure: 1.1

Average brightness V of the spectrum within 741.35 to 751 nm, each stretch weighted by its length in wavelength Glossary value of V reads 6.94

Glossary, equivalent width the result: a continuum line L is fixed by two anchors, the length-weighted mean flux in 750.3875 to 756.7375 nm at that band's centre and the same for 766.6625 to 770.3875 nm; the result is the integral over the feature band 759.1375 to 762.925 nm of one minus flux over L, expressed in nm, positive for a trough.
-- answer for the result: 0.13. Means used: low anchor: 7.12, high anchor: 6.52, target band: 6.58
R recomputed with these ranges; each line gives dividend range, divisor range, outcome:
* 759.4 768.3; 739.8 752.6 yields 0.99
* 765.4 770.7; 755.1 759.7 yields 0.95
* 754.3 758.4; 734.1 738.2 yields 1.16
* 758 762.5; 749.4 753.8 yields 0.94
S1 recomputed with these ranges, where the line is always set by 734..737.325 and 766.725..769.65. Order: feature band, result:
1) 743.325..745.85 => -0.213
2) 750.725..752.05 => -0.175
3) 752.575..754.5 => -0.231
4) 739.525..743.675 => -0.179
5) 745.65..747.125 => -0.109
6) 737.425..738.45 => -0.043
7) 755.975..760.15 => -0.278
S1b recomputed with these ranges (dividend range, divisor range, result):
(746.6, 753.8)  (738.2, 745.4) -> 1.06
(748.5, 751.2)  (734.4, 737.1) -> 1.13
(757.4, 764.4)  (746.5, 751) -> 0.94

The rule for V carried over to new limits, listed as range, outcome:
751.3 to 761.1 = 6.94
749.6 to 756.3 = 7.13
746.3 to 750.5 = 6.98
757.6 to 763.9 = 6.65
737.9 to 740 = 6.69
